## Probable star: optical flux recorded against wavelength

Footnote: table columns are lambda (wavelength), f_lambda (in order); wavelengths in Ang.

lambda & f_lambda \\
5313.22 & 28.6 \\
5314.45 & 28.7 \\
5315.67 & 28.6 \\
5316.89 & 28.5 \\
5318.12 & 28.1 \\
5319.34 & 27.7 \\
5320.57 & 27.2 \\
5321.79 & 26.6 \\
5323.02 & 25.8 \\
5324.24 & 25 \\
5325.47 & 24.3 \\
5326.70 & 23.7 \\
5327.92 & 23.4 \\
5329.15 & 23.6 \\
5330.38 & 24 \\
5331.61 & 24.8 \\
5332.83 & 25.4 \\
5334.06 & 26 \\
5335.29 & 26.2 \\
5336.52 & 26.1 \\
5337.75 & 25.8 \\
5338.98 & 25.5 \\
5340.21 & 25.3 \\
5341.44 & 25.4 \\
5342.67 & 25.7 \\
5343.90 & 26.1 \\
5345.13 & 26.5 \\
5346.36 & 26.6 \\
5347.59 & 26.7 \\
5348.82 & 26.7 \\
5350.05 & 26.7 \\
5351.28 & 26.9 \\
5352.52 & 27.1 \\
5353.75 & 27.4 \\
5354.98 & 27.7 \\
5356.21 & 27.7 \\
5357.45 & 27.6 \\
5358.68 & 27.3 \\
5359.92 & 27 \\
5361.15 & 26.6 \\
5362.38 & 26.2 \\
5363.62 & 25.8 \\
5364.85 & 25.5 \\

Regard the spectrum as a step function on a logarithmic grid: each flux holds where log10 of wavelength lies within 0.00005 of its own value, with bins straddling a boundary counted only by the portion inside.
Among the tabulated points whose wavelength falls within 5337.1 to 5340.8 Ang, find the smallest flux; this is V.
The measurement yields 25.3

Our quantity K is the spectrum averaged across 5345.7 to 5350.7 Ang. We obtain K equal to 26.7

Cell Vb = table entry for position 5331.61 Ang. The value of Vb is 24.8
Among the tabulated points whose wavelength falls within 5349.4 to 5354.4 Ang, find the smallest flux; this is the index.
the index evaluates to 26.7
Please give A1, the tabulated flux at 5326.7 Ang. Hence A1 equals 23.7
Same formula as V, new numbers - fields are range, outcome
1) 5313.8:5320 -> 27.7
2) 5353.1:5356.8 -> 27.4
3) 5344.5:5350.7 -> 26.5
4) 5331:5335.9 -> 24.8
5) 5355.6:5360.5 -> 27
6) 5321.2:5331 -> 23.4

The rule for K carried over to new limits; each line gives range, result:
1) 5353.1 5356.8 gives 27.7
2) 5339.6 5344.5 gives 25.6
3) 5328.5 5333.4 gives 24.4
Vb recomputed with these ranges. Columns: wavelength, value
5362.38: 26.2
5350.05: 26.7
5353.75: 27.4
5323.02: 25.8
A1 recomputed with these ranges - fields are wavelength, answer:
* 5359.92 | 27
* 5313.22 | 28.6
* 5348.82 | 26.7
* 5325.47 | 24.3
